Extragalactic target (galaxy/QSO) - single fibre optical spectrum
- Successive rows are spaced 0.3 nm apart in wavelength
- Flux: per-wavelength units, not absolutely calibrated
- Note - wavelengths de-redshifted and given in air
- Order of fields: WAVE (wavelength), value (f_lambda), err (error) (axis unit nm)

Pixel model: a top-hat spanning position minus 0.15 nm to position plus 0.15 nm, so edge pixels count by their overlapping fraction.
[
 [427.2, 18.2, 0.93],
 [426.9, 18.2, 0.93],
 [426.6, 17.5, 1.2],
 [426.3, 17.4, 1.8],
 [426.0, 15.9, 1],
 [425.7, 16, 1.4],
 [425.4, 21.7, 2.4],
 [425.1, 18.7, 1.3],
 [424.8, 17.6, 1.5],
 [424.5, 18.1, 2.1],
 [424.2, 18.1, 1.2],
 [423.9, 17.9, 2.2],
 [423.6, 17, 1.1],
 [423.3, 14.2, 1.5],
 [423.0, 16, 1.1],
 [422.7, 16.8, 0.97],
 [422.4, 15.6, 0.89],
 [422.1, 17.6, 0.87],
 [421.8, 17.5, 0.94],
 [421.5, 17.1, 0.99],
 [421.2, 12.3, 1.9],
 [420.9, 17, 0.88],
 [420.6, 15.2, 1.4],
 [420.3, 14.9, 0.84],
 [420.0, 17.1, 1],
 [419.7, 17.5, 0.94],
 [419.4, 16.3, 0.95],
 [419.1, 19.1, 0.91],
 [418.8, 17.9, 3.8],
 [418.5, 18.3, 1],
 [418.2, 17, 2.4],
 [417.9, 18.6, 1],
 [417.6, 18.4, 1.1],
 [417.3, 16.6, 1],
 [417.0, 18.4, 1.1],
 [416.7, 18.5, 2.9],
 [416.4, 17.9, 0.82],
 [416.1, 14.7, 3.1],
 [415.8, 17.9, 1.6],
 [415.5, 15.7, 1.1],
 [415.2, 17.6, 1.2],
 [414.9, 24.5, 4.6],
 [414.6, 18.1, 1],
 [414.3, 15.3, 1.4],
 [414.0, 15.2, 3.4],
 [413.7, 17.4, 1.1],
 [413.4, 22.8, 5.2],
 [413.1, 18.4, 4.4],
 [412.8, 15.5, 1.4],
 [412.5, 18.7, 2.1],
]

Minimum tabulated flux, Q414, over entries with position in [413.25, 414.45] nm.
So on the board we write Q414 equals 15.2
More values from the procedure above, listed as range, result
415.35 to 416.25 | 14.7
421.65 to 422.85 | 15.6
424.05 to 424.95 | 17.6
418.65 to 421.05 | 14.9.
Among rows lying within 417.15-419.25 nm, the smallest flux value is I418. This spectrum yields 16.6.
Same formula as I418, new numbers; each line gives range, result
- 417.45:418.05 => 18.4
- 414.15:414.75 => 15.3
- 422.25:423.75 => 14.2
